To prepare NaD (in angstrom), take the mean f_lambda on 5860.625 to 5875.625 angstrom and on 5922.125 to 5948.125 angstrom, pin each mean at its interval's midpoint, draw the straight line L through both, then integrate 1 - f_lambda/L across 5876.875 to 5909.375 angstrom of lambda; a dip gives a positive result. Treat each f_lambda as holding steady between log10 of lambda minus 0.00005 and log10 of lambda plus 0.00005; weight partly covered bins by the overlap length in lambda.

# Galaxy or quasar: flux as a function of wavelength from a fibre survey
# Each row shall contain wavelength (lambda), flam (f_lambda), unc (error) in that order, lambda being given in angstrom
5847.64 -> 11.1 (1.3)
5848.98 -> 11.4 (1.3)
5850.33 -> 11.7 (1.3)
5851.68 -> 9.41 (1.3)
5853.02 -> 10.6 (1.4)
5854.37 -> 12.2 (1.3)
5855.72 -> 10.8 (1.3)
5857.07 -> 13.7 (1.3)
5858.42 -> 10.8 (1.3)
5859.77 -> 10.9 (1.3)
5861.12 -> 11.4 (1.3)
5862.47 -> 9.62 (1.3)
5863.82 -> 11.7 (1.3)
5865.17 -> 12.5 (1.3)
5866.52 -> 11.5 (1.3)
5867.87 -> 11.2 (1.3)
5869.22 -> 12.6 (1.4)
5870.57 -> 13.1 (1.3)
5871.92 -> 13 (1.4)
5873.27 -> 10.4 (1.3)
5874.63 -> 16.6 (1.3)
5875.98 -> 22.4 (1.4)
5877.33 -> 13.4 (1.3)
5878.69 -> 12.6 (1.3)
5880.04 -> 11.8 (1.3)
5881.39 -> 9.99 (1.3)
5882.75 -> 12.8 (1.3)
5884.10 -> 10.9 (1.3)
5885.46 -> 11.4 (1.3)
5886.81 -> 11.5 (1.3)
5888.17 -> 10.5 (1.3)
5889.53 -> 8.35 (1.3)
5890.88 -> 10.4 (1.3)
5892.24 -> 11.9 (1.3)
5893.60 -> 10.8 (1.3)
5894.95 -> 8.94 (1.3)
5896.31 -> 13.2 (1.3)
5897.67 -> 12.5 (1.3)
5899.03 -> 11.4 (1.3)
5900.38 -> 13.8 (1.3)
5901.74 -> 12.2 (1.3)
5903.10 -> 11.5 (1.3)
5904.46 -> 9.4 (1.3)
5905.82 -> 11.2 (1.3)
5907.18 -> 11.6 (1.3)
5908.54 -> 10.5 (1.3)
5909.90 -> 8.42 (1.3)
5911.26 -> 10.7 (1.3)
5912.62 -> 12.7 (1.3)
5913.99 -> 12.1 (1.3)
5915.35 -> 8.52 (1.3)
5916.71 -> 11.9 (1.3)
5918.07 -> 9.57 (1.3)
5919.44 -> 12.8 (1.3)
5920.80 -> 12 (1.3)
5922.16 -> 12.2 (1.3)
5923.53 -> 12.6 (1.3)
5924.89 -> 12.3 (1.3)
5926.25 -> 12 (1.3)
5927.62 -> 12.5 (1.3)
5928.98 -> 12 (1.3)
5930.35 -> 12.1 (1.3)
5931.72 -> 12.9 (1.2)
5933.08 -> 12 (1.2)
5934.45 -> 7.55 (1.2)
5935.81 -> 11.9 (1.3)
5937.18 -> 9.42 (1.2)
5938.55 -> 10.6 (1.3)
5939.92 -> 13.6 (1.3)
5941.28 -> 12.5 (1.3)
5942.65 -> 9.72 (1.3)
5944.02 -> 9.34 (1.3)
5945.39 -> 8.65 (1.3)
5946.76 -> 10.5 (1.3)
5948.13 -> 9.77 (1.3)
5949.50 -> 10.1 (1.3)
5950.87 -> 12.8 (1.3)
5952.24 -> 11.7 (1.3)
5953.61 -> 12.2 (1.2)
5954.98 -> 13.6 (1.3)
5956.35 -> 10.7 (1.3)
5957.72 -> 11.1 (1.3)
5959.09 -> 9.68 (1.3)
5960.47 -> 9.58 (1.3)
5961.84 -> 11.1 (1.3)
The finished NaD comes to 1.68 angstrom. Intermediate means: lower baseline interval 12.4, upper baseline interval 11.2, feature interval 11.3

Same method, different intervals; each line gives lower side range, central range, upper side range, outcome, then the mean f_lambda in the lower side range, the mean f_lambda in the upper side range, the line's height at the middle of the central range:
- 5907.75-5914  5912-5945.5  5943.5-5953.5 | -2.3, 10.8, 10.5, 10.6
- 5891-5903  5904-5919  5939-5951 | 1.0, 11.8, 10.7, 11.4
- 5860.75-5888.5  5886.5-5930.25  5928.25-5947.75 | 1.1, 12.5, 10.9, 11.6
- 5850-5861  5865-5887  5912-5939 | -3.0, 11.3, 11.5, 11.3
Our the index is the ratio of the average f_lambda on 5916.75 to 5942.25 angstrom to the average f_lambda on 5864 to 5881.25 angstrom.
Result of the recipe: 0.88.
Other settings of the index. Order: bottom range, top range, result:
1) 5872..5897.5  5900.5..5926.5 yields 0.93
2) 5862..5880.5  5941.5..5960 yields 0.82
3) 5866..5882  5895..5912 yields 0.85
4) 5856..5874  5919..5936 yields 1.02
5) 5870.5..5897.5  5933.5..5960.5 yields 0.89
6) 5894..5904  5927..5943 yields 0.96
